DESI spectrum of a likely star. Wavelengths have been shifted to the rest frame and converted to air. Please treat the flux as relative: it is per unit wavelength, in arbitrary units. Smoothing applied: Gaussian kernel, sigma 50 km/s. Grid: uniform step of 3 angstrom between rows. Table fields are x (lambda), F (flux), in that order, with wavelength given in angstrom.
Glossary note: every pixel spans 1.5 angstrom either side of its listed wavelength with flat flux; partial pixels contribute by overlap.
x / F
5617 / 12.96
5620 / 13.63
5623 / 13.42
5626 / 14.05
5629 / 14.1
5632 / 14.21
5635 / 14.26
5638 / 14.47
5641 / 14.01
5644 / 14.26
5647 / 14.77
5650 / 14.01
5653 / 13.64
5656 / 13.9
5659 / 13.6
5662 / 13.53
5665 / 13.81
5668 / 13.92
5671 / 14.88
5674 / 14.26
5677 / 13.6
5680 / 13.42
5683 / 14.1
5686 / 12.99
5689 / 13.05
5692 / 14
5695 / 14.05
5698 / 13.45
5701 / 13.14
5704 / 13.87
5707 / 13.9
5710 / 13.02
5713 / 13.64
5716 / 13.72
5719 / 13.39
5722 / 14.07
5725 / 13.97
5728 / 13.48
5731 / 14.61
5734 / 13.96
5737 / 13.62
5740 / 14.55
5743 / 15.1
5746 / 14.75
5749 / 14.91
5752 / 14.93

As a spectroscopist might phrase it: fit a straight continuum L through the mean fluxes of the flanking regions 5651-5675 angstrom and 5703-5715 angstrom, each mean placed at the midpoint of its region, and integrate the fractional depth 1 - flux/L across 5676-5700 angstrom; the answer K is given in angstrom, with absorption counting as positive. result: 0.3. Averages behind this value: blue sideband 13.9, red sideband 13.6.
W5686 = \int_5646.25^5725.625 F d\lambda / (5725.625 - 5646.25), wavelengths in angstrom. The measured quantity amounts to 13.8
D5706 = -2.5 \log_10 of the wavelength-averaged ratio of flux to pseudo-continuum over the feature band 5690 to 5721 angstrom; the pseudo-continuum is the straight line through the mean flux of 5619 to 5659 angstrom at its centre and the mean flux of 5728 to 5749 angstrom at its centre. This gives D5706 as 0.05 mag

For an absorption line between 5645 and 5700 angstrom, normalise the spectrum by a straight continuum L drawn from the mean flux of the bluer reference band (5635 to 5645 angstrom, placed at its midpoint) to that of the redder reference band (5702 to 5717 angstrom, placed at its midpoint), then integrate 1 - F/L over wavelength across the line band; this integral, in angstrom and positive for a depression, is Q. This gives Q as 0.5 angstrom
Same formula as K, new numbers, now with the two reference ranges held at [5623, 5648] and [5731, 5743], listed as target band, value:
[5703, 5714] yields 0.5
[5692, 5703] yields 0.5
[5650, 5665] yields 0.5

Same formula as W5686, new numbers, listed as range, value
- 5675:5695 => 13.6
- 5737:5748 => 14.6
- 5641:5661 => 14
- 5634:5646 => 14.3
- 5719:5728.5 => 13.8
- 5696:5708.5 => 13.6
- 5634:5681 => 14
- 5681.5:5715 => 13.6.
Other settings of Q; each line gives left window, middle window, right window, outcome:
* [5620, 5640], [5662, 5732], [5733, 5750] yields 2.8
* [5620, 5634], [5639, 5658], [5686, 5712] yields -0.4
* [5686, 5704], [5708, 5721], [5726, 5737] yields 0.3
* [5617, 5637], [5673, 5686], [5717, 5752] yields 0.3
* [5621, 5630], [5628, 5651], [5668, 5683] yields -0.6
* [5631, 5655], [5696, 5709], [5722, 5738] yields 0.4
